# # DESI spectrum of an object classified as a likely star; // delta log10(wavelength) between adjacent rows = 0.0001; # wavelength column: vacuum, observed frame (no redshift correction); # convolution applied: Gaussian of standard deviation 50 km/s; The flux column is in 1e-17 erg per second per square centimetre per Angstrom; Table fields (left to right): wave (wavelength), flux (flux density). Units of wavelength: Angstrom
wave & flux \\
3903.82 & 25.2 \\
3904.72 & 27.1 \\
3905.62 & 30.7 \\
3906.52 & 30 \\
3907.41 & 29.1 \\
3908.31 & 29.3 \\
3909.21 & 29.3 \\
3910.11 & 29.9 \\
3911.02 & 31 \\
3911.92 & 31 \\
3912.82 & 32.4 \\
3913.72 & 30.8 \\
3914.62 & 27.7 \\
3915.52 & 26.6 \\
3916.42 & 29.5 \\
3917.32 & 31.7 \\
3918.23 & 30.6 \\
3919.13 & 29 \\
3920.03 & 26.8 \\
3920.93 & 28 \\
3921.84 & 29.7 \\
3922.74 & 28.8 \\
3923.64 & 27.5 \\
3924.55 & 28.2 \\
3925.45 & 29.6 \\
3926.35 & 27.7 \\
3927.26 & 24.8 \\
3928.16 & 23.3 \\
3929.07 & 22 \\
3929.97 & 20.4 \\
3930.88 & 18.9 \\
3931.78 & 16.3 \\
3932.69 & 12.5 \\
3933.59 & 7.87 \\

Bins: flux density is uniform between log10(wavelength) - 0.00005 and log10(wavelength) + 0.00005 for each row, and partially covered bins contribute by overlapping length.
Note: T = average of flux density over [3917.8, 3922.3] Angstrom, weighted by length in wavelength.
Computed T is 28.8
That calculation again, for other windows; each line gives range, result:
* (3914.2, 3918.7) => 29.2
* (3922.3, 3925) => 28.2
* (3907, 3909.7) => 29.2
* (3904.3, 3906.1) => 28.9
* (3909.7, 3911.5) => 30.3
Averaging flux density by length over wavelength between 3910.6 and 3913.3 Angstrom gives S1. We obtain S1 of 31.5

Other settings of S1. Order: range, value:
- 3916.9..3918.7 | 31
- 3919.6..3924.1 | 28.1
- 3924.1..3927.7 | 27.6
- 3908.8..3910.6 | 29.5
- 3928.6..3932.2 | 19.4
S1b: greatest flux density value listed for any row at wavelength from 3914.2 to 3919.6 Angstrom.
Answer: 31.7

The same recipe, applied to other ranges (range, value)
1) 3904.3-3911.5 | 31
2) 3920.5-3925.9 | 29.7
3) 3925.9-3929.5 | 27.7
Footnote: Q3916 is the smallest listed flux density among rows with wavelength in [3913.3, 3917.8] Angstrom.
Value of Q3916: 26.6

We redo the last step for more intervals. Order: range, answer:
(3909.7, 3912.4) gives 29.9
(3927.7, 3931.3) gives 18.9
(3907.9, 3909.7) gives 29.3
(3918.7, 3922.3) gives 26.8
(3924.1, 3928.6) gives 23.3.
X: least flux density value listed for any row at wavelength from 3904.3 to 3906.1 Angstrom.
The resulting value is 27.1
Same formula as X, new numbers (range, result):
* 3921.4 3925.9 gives 27.5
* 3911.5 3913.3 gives 31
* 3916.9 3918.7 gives 30.6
